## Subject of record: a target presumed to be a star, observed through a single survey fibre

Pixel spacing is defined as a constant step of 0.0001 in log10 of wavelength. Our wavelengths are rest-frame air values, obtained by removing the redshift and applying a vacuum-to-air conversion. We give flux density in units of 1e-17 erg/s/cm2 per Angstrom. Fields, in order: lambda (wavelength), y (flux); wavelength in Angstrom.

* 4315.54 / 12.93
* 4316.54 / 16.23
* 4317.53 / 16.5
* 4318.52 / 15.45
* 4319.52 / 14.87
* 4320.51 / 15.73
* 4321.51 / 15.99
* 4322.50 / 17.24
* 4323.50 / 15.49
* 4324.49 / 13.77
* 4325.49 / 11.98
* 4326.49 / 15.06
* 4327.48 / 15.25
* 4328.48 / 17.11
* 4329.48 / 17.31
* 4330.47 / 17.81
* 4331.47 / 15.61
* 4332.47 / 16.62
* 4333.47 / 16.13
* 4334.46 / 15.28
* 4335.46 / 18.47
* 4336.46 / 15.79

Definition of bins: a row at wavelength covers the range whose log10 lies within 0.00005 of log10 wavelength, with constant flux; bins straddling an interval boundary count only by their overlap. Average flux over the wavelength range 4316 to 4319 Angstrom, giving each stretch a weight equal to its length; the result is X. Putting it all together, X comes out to 16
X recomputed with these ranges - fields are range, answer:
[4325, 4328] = 14.1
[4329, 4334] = 16.7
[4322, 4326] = 14.6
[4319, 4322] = 15.5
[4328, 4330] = 17.3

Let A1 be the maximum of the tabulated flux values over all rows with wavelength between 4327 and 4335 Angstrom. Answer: 17.81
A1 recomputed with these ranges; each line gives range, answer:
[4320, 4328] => 17.24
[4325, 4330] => 17.31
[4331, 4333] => 16.62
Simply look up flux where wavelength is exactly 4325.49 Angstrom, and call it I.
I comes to 11.98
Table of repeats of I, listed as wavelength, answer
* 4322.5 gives 17.24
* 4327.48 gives 15.25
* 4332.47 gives 16.62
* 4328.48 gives 17.11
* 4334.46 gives 15.28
